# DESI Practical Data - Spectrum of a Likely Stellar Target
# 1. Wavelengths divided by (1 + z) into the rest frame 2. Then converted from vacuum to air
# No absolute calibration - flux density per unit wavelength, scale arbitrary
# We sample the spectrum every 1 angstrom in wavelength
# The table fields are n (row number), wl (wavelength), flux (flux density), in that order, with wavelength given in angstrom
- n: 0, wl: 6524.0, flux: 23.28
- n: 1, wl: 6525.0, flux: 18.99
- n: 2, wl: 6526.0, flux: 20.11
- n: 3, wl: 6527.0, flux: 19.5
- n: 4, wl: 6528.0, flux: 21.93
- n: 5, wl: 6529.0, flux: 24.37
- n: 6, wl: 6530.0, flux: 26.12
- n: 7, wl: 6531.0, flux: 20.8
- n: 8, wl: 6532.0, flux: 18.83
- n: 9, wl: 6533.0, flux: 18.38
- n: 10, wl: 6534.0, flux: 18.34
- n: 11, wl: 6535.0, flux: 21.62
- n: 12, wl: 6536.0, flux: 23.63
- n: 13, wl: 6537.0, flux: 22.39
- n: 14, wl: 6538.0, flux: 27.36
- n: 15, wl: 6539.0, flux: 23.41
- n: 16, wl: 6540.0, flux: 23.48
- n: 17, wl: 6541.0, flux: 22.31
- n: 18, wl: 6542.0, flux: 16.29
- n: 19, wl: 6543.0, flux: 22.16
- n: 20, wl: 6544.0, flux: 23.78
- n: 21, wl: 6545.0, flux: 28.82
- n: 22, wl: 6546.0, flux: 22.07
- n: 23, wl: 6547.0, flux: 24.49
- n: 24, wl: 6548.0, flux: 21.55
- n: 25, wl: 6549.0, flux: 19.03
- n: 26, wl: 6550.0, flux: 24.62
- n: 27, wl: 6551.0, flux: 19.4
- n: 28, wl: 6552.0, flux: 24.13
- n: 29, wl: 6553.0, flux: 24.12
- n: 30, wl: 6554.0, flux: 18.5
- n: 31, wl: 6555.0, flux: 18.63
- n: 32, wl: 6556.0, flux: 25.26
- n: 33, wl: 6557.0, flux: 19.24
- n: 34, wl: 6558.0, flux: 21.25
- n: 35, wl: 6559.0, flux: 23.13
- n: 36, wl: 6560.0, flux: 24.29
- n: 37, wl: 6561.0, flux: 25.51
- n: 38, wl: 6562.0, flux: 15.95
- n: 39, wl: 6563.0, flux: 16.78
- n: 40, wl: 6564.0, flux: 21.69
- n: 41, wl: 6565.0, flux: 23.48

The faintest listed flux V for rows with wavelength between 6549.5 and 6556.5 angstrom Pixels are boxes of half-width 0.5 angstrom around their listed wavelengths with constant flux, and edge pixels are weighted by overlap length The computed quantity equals 18.5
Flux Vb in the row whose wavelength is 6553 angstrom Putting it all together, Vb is 24.12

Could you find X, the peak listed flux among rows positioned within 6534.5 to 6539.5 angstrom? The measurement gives 27.36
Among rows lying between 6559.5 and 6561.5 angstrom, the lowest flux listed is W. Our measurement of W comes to 24.29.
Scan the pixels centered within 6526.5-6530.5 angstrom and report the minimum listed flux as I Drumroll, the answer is 19.5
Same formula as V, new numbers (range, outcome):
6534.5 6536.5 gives 21.62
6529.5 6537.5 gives 18.34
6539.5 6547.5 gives 16.29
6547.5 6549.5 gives 19.03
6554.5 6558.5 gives 18.63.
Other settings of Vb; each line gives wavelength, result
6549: 19.03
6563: 16.78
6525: 18.99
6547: 24.49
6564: 21.69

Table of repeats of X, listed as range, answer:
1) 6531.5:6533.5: 18.83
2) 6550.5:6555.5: 24.13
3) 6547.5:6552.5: 24.62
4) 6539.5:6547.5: 28.82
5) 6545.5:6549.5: 24.49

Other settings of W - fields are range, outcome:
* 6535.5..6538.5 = 22.39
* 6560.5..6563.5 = 15.95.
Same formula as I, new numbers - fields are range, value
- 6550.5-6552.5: 19.4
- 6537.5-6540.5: 23.41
